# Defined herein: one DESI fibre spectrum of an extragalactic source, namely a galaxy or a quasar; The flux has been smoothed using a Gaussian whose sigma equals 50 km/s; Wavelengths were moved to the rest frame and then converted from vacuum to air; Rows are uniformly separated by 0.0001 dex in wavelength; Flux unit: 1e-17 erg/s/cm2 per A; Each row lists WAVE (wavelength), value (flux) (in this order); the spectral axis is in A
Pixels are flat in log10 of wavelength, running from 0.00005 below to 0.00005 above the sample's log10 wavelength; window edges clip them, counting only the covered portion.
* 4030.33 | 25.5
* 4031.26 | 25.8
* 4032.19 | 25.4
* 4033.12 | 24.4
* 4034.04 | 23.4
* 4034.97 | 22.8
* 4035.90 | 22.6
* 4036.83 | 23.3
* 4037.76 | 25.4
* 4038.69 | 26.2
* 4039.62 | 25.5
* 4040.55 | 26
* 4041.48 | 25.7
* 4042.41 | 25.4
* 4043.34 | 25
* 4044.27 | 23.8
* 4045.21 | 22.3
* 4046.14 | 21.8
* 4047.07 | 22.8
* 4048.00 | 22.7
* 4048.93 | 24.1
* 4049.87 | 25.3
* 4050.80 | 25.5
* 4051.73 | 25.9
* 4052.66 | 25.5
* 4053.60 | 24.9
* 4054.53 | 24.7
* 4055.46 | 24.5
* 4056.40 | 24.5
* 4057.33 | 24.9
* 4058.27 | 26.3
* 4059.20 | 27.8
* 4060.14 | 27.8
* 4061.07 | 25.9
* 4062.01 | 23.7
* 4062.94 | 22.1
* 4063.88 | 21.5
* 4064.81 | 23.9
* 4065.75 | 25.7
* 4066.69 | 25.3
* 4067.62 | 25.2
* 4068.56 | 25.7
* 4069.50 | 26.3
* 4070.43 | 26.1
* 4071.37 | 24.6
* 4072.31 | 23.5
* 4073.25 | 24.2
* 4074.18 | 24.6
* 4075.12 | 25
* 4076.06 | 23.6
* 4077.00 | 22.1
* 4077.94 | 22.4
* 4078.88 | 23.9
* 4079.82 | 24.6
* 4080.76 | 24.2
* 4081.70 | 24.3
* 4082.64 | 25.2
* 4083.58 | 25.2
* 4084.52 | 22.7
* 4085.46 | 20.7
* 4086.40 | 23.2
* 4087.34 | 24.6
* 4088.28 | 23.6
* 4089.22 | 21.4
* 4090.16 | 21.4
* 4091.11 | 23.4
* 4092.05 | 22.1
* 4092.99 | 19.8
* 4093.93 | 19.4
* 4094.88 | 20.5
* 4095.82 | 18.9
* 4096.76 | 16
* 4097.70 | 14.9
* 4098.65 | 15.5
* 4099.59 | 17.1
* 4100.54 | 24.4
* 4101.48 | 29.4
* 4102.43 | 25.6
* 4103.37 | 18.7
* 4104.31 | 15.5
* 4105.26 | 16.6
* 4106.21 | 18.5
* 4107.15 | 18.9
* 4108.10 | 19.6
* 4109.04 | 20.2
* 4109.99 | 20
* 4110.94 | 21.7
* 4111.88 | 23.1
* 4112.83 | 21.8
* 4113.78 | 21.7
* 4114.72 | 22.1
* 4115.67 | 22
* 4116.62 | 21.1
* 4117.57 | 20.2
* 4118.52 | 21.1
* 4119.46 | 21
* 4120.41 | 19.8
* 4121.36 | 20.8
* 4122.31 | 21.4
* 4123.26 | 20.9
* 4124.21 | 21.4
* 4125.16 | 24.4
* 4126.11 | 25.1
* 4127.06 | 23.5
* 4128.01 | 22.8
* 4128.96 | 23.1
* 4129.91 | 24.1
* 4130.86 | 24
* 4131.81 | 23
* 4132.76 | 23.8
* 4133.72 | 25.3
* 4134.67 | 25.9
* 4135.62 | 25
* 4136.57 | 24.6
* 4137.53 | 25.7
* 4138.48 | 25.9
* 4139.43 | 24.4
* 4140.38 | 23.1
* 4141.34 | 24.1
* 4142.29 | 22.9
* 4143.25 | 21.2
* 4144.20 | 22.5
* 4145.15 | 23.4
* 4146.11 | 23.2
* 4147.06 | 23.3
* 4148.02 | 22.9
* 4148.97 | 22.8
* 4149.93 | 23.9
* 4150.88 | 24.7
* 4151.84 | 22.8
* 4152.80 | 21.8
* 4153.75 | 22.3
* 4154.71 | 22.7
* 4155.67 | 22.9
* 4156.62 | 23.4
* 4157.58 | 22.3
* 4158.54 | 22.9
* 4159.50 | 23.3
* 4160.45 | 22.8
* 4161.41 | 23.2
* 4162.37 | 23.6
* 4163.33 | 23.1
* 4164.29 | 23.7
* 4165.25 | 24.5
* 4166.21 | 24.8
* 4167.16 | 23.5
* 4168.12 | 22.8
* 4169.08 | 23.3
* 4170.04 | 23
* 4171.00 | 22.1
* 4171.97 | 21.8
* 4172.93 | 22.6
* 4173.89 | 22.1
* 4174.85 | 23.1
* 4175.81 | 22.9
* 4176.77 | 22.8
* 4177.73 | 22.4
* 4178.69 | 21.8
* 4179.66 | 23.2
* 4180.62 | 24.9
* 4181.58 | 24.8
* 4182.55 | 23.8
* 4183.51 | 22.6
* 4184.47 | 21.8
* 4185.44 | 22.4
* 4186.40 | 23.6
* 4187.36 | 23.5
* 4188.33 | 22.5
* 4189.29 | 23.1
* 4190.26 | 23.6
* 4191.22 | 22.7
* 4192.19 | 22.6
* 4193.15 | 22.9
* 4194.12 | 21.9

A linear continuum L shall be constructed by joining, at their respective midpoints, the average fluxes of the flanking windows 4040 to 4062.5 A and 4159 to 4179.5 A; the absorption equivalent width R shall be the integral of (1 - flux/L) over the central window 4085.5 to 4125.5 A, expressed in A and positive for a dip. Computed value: 5.4 A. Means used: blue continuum 24.9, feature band 20.8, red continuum 23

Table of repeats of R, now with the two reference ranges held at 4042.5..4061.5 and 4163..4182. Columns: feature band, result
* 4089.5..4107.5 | 3.2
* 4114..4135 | 1.1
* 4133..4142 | -0.4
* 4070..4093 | 0.8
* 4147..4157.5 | 0.2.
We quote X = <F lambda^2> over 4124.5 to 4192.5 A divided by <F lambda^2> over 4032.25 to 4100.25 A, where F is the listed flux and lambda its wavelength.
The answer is 1.04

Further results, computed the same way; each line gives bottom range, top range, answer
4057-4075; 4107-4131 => 0.89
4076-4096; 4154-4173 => 1.06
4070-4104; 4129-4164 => 1.08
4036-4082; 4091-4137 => 0.89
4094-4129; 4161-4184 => 1.15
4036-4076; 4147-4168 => 0.99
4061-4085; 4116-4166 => 0.99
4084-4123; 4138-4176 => 1.14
